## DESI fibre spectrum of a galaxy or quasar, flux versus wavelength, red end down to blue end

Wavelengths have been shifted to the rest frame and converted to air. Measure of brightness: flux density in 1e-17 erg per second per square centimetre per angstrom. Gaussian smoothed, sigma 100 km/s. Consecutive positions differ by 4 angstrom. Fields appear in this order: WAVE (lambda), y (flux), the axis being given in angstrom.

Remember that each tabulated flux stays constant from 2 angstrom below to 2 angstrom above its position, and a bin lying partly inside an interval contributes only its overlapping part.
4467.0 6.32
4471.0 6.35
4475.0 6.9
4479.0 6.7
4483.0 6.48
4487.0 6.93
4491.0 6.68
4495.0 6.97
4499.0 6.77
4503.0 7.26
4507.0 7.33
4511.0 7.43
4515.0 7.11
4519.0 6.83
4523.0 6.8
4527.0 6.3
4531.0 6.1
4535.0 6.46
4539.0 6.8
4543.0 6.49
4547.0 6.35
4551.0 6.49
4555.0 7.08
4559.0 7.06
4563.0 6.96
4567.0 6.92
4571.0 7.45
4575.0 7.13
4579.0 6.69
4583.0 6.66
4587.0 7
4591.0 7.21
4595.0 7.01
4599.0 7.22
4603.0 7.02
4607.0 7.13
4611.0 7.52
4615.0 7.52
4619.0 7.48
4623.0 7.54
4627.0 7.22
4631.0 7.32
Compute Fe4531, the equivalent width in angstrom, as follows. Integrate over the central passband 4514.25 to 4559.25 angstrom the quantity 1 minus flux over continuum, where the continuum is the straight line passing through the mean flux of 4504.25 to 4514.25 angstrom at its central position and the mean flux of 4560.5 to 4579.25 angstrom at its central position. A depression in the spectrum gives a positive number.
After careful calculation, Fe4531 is 3.6 angstrom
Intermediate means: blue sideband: 7.34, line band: 6.63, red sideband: 7.06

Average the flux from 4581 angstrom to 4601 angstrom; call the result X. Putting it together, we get 7.02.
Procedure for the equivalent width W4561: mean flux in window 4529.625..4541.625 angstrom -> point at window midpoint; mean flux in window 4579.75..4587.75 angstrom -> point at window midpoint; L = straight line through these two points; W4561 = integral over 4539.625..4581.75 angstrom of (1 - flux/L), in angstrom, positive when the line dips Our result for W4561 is -1.4 angstrom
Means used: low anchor 6.47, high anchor 6.78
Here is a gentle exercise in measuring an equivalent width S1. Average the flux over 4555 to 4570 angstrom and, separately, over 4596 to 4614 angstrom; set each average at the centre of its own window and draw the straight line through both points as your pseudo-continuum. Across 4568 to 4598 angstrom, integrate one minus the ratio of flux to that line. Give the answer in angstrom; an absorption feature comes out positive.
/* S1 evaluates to 0.4 angstrom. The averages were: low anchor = 7.02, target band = 7.02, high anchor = 7.23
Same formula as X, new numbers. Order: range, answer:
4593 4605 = 7.08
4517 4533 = 6.51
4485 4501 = 6.84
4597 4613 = 7.22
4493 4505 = 7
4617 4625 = 7.51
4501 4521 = 7.19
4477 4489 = 6.7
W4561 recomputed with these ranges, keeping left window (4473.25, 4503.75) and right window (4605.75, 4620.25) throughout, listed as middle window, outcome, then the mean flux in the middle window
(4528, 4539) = 1.03 angstrom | 6.38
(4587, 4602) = 0.44 angstrom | 7.12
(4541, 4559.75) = 1.19 angstrom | 6.67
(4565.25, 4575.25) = 0.05 angstrom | 7.18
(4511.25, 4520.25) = -0.16 angstrom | 7.07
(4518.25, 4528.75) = 0.54 angstrom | 6.63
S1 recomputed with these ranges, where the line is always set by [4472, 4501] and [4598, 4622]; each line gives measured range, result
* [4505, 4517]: -0.7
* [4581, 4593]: 0.4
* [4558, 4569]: 0.2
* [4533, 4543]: 0.6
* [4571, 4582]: 0.3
